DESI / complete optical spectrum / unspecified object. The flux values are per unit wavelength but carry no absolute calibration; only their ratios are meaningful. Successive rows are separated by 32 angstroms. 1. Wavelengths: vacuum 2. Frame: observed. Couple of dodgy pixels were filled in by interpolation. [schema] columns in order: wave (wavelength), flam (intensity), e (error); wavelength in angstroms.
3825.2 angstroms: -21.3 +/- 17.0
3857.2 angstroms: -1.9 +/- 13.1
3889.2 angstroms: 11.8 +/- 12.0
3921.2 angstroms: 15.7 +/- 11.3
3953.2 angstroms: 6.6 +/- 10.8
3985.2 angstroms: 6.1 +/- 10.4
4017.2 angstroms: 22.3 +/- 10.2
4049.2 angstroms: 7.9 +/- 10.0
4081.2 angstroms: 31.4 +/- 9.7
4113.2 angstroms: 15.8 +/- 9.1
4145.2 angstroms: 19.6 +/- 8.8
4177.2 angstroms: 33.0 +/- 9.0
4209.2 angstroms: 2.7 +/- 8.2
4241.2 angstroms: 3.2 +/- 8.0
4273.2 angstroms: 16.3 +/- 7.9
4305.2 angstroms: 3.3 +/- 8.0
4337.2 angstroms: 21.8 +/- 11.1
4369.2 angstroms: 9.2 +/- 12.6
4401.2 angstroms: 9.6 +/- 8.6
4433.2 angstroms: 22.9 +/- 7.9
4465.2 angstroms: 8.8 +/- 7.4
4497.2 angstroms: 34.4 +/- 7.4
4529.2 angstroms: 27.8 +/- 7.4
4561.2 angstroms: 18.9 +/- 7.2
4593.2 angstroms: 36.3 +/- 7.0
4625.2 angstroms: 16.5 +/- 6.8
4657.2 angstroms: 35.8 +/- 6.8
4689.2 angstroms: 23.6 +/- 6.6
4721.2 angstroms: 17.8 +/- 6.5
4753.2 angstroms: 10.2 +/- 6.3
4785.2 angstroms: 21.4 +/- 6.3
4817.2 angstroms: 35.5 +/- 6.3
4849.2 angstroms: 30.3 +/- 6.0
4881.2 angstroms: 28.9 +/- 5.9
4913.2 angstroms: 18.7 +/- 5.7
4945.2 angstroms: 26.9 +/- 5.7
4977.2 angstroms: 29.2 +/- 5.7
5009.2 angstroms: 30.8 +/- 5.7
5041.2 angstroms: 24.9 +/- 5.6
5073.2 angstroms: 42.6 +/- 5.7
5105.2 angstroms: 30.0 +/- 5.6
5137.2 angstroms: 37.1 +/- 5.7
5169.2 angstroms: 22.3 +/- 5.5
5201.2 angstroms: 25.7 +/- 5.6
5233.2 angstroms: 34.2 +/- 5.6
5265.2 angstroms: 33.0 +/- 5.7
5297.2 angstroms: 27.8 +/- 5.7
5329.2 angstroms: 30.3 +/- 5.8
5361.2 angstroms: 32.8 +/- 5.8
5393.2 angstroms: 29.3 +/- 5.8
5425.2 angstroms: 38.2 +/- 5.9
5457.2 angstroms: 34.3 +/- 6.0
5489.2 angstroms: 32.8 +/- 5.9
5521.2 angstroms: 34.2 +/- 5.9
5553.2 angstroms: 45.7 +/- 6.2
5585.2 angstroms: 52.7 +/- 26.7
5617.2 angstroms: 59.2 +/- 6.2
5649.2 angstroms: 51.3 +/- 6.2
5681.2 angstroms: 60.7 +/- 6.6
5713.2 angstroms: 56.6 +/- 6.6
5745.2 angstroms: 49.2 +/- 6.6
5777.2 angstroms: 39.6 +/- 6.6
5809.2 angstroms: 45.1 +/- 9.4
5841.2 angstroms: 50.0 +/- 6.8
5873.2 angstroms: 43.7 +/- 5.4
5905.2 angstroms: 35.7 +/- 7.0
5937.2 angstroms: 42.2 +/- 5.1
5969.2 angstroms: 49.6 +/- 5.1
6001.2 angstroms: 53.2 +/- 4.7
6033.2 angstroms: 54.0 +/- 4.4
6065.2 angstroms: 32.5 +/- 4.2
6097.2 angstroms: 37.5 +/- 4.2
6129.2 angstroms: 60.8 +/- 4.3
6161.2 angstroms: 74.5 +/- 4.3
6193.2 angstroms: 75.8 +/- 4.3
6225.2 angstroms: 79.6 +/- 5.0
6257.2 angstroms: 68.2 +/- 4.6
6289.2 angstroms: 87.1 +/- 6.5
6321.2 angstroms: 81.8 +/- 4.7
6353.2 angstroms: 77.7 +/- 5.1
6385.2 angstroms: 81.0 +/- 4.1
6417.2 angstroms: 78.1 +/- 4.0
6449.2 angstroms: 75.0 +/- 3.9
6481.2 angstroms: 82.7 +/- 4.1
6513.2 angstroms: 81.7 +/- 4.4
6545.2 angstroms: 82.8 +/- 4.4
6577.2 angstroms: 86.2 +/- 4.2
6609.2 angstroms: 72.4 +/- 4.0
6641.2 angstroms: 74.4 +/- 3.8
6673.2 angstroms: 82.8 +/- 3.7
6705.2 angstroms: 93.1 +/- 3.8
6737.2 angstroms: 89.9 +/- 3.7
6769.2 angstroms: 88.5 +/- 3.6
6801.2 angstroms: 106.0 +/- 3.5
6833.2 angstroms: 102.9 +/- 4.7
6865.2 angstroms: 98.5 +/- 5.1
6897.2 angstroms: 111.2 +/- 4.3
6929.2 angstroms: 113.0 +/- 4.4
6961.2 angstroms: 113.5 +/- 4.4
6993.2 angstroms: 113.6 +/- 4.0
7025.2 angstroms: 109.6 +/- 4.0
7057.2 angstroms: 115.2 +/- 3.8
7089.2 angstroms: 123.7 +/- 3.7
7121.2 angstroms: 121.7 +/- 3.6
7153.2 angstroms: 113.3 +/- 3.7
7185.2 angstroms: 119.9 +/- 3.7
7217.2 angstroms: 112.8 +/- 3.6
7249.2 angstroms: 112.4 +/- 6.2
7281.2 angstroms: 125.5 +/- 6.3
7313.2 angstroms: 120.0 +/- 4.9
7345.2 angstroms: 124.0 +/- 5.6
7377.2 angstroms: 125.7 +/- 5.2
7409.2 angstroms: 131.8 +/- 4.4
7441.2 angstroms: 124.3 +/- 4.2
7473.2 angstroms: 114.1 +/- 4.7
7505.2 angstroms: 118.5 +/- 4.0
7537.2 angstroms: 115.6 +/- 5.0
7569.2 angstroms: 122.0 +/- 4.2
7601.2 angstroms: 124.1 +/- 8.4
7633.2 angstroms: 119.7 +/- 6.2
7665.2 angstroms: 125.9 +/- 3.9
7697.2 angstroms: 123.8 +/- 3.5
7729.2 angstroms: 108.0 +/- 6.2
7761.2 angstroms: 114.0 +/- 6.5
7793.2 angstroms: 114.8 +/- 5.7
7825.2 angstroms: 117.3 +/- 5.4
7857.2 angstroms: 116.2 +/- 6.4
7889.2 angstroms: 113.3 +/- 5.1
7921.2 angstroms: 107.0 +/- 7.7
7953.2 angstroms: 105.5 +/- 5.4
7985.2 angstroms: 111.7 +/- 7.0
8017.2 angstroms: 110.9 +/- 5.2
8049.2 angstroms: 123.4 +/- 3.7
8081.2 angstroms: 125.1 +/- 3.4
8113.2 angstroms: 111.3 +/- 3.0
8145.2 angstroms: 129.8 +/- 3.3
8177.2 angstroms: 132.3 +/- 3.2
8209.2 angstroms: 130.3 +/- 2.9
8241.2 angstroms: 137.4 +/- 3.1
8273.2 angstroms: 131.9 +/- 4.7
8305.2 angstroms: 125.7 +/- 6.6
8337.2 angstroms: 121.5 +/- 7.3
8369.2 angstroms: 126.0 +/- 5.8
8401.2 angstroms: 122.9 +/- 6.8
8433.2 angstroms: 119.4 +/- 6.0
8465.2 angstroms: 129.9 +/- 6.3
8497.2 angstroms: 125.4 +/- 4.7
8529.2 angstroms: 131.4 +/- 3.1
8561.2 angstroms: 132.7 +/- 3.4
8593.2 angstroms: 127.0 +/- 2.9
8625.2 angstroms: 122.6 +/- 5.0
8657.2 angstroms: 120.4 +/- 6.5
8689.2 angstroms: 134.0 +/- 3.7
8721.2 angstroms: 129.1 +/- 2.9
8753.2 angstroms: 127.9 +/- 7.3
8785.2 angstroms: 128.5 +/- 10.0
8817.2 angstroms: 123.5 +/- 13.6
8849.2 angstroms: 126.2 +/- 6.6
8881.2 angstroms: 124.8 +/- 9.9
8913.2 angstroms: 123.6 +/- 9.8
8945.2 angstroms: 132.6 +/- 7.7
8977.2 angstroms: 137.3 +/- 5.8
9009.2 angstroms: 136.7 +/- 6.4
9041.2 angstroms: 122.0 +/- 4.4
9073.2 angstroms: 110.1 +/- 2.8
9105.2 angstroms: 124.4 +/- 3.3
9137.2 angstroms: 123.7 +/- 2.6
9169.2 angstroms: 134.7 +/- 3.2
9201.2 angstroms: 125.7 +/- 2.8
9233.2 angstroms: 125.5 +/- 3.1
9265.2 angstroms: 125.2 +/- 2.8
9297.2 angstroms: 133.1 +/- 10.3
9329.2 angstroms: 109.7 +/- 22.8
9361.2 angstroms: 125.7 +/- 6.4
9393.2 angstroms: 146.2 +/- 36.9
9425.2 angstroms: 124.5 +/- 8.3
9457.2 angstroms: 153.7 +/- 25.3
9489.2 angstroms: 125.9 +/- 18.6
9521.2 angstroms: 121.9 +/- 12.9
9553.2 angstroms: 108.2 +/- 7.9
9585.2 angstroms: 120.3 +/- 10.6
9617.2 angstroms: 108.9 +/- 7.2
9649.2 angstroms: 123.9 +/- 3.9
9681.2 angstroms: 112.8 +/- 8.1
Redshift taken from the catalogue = 0.539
